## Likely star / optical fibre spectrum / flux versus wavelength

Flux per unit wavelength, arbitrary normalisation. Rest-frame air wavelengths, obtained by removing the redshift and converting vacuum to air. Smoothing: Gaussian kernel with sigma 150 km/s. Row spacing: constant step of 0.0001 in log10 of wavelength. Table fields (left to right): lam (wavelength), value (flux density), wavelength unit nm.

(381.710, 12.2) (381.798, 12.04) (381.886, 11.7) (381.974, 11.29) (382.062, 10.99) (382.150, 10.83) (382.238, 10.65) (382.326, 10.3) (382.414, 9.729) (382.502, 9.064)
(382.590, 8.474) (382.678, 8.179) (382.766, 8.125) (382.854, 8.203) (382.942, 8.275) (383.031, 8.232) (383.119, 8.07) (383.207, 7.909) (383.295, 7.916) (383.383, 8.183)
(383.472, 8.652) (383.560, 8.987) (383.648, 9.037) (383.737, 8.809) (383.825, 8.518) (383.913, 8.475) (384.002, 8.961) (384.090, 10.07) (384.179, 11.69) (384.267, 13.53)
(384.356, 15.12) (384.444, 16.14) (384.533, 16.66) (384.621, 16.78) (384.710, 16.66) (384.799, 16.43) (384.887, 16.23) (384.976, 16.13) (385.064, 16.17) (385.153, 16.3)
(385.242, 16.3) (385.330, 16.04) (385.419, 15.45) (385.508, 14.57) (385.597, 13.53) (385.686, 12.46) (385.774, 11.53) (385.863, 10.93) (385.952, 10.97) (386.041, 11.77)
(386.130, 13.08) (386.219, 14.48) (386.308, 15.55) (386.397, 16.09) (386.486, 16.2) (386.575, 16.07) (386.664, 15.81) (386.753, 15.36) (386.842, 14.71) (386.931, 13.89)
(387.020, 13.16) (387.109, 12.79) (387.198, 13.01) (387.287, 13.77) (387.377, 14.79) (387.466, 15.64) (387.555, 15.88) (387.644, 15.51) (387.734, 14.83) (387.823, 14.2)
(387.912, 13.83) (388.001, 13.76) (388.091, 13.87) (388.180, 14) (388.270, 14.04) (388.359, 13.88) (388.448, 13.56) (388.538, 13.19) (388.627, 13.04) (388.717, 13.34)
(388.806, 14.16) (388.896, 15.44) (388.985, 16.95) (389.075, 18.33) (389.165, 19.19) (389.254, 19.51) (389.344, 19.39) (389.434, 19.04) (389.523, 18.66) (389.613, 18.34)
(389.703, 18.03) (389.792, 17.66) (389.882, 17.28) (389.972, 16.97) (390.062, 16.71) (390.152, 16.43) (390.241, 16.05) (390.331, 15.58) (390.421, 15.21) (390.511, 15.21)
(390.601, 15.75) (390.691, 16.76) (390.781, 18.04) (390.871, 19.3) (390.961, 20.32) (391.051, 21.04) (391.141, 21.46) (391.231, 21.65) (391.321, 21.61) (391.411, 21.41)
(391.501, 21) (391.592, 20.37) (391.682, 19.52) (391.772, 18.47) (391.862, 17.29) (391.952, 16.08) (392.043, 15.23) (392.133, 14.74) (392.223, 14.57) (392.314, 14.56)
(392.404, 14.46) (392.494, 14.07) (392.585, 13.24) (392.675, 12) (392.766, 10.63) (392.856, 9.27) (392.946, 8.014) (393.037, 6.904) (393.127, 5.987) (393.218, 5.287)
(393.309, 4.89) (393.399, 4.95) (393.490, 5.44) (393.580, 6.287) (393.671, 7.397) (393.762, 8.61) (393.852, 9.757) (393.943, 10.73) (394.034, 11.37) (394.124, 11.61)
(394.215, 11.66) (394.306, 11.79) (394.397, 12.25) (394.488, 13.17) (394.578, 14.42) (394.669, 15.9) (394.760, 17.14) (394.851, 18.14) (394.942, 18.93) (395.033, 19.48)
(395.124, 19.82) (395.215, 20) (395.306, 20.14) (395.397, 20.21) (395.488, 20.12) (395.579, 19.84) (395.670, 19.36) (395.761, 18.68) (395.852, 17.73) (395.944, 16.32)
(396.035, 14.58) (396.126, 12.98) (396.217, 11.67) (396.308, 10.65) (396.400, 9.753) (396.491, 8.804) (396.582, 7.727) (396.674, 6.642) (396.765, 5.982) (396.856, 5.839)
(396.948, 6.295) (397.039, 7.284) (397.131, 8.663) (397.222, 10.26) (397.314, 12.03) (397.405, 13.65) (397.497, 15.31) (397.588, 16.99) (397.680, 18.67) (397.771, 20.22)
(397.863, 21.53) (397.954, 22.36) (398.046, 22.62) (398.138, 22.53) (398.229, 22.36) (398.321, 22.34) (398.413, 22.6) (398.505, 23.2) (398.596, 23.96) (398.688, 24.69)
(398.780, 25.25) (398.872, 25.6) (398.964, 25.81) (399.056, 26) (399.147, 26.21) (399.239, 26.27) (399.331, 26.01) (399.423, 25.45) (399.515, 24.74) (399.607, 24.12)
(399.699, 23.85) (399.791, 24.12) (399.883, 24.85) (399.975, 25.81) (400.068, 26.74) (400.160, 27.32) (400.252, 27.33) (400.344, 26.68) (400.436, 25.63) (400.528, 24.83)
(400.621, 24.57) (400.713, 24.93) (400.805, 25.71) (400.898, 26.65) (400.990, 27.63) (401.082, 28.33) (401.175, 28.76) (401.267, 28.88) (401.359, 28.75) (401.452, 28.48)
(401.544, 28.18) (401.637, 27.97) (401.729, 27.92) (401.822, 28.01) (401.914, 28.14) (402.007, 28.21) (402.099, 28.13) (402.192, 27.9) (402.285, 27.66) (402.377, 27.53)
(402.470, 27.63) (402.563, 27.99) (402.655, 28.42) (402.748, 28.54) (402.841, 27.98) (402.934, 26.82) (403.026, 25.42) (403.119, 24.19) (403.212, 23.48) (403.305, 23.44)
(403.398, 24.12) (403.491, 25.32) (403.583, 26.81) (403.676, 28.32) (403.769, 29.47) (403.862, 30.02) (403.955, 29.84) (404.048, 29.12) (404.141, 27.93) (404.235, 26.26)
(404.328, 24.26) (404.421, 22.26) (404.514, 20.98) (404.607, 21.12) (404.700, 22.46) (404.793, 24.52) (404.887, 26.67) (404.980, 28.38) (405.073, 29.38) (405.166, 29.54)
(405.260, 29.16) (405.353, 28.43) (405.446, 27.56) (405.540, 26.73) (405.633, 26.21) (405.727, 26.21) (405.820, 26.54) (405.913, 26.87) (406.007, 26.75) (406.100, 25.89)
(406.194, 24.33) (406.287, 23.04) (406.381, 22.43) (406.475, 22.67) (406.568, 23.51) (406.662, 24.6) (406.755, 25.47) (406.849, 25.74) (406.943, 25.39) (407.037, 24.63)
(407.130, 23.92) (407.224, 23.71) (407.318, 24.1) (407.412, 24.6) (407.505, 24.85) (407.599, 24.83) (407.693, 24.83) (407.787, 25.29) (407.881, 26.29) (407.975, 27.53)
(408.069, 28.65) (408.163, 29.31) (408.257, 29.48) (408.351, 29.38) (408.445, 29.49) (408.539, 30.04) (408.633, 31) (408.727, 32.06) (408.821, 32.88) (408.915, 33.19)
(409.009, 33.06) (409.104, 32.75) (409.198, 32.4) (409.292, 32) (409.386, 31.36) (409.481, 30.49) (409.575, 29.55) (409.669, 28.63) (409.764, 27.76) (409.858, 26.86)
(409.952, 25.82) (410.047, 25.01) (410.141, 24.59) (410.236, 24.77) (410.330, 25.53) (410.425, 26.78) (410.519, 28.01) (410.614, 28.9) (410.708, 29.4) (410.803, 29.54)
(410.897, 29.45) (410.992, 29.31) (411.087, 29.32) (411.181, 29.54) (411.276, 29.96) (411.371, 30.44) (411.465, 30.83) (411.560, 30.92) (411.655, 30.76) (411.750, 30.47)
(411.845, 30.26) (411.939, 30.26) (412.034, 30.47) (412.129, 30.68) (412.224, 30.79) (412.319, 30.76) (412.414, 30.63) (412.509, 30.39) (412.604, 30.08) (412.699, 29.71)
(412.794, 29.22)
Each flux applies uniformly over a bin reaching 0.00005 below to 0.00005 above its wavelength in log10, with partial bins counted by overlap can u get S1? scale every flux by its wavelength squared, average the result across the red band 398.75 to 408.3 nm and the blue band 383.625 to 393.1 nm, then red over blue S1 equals 1.87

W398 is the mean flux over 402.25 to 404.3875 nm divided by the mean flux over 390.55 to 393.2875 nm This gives 1.7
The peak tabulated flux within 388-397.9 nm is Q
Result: 21.65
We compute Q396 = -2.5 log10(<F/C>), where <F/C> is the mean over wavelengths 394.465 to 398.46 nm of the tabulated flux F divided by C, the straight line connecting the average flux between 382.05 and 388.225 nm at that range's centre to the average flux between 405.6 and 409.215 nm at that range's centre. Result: 0.26 mag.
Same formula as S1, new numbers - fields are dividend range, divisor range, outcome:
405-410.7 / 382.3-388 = 2.41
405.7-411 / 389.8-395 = 2.08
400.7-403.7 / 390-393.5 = 1.92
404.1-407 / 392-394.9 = 2.44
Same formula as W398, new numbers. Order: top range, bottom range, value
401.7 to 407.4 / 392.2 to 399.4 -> 1.73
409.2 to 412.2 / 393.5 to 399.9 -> 1.71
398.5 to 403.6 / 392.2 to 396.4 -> 2.01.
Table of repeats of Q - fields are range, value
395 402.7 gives 28.88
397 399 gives 25.81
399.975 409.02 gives 33.19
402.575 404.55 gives 30.02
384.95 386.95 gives 16.3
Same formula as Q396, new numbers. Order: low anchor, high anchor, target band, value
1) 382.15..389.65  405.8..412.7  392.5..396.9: 0.468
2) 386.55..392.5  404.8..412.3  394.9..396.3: 0.130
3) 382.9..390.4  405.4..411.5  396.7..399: 0.194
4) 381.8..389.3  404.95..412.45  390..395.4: 0.197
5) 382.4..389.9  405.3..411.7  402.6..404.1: -0.107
